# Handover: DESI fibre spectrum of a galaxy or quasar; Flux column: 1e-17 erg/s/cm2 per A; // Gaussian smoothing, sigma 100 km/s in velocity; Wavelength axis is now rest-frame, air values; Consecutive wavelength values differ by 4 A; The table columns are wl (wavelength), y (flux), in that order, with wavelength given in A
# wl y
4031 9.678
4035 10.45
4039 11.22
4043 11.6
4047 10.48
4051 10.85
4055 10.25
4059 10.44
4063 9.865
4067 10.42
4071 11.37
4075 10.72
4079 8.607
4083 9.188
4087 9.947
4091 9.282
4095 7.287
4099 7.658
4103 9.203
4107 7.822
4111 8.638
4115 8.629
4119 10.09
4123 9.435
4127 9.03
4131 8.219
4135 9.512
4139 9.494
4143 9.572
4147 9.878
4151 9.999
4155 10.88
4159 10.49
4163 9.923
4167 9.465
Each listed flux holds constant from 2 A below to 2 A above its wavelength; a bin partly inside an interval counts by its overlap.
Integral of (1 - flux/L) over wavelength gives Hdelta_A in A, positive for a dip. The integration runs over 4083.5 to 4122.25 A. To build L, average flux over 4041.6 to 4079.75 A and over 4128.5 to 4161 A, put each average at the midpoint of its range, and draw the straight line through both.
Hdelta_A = 5.2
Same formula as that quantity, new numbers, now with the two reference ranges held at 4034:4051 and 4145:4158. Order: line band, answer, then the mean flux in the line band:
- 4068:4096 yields 2.9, 9.6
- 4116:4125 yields 0.7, 9.64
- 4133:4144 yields 0.9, 9.52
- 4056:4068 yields 0.7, 10.2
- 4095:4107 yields 2.8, 8.14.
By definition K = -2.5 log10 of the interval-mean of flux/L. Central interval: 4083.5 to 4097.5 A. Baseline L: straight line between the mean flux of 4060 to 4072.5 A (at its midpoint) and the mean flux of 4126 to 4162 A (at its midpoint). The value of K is 0.16 mag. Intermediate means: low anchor 10.5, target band 8.83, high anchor 9.7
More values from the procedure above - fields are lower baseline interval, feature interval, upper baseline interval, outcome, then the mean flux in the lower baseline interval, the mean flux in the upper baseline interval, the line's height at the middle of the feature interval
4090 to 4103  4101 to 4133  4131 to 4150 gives -0.01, 8.16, 9.49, 8.78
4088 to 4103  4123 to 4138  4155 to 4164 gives 0.05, 8.35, 10.4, 9.46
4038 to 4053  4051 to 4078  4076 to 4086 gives -0.05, 11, 9.18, 10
